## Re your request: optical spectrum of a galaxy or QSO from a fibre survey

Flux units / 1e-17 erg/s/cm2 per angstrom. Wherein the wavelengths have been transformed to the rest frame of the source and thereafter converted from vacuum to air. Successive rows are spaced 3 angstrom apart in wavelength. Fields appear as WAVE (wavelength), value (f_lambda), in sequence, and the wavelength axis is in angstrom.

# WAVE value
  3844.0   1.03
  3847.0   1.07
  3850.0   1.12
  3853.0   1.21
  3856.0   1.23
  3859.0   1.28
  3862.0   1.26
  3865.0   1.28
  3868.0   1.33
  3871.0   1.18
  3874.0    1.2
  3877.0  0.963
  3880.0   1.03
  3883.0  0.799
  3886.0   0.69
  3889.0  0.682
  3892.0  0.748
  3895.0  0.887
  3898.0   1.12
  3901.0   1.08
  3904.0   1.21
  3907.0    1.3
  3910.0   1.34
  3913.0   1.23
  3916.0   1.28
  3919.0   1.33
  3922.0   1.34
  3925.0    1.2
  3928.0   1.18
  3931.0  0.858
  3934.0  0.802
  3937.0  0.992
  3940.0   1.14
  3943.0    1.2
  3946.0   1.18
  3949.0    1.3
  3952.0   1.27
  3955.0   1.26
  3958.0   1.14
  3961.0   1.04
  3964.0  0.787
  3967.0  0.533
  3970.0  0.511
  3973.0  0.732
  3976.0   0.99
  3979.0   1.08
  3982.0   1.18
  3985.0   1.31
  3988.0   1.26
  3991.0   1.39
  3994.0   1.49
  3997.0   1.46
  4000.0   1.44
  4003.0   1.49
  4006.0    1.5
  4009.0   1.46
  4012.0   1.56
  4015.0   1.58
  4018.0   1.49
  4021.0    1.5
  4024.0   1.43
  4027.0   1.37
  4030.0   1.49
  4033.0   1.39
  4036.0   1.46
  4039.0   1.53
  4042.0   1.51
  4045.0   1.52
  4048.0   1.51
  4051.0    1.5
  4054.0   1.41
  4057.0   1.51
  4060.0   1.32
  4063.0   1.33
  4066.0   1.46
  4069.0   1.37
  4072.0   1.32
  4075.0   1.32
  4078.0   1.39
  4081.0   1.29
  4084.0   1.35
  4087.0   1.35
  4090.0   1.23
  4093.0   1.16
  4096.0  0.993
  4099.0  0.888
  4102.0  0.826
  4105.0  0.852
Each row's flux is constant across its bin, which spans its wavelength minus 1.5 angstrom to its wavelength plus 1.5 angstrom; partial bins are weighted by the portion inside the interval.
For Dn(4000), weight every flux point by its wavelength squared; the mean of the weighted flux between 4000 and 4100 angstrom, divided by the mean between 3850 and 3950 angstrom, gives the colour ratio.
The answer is 1.3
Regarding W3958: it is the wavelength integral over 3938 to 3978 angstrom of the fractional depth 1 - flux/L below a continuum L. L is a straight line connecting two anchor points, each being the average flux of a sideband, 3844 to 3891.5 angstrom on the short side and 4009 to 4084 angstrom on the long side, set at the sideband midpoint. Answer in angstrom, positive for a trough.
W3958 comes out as 7.9 angstrom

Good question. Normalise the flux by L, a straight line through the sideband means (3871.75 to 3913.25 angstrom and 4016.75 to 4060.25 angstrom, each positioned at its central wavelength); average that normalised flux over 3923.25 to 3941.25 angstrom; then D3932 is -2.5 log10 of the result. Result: 0.11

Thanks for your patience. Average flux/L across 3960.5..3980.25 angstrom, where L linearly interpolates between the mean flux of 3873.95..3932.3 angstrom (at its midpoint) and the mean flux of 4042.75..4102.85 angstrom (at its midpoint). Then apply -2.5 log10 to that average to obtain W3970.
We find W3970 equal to 0.42 mag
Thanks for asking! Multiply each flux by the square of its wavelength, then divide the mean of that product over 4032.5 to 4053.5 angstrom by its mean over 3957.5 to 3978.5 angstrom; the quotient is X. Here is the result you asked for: 1.90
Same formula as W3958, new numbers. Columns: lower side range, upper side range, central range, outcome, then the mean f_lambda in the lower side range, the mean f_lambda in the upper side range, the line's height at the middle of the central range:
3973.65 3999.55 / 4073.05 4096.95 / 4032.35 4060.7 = -4.7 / 1.26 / 1.27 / 1.26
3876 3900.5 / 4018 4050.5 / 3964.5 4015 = 3.4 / 0.872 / 1.47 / 1.29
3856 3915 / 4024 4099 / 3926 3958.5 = 1.7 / 1.09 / 1.37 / 1.18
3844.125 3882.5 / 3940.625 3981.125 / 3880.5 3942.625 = 1.2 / 1.16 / 1.01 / 1.09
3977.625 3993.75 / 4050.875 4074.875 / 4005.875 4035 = -3.4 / 1.26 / 1.39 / 1.32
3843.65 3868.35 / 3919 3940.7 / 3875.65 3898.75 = 6.0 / 1.2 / 1.09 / 1.15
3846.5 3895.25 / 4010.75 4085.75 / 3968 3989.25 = 4.9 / 1.06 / 1.44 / 1.29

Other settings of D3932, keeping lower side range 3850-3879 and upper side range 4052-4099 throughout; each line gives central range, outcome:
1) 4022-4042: -0.13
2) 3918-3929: -0.02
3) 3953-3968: 0.27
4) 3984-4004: -0.11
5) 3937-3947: 0.09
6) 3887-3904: 0.30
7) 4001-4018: -0.18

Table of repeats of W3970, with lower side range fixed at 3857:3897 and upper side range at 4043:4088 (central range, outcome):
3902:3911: -0.17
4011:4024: -0.17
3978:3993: -0.01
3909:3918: -0.17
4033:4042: -0.10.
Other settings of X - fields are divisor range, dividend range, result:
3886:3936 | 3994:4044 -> 1.44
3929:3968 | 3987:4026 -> 1.44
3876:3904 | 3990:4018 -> 1.74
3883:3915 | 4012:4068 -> 1.54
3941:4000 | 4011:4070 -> 1.35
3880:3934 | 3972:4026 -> 1.33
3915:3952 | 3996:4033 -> 1.33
